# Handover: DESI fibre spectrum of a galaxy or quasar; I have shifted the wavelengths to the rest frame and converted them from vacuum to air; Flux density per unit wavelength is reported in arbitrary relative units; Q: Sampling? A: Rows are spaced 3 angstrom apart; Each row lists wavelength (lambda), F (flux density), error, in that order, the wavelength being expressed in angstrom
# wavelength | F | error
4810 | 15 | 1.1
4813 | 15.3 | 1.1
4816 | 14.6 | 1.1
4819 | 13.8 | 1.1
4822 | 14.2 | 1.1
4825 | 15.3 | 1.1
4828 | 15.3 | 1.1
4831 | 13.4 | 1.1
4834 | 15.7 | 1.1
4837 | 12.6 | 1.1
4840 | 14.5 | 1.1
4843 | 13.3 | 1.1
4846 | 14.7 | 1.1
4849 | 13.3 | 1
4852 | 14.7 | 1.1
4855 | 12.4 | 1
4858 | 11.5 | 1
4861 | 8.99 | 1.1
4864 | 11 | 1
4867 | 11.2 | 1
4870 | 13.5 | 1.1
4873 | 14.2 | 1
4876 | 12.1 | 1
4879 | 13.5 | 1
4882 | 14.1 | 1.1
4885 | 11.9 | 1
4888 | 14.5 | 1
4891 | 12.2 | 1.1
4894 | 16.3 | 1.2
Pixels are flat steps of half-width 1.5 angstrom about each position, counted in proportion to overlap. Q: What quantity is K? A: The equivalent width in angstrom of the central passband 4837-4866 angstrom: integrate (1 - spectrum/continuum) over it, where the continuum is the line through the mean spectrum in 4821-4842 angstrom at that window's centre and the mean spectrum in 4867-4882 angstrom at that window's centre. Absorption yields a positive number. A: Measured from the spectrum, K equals 2.5 angstrom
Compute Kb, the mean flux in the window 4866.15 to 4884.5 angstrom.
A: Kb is 13.1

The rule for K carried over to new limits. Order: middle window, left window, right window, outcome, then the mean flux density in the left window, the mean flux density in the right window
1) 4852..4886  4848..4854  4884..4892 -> 2.8 angstrom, 13.9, 13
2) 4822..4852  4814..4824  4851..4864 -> -2.7 angstrom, 14.3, 11.7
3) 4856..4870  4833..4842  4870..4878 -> 2.6 angstrom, 14.1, 13.2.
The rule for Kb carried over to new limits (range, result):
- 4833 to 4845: 14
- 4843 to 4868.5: 12.3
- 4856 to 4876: 11.8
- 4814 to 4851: 14.2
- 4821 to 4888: 13.3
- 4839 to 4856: 13.8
